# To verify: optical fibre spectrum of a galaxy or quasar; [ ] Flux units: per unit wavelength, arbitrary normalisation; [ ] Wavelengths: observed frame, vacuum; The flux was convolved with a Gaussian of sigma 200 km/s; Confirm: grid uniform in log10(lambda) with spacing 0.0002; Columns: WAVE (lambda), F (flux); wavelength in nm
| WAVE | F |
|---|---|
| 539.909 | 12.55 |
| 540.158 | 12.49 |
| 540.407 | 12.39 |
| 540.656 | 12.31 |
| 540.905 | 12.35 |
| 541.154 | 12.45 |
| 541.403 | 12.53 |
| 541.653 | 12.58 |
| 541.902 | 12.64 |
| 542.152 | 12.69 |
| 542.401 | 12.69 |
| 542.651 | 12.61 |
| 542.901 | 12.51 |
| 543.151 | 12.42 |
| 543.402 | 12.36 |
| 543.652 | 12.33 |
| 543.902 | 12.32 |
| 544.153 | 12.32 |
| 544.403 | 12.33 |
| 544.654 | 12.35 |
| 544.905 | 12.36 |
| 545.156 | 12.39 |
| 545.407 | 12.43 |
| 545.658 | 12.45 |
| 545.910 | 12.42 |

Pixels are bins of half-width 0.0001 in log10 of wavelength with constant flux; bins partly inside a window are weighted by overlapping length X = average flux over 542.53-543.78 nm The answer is 12.4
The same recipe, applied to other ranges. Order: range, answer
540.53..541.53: 12.4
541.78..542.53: 12.7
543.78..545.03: 12.3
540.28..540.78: 12.3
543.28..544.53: 12.3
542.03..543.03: 12.6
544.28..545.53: 12.4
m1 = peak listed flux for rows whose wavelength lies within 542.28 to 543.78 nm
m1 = 12.69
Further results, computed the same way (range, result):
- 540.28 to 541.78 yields 12.58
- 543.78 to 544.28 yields 12.32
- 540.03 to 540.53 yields 12.49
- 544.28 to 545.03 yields 12.36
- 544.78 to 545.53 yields 12.43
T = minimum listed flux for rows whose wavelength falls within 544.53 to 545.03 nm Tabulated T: 12.35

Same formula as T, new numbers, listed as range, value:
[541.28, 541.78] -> 12.53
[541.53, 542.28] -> 12.58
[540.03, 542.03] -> 12.31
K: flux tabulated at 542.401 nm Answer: 12.69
